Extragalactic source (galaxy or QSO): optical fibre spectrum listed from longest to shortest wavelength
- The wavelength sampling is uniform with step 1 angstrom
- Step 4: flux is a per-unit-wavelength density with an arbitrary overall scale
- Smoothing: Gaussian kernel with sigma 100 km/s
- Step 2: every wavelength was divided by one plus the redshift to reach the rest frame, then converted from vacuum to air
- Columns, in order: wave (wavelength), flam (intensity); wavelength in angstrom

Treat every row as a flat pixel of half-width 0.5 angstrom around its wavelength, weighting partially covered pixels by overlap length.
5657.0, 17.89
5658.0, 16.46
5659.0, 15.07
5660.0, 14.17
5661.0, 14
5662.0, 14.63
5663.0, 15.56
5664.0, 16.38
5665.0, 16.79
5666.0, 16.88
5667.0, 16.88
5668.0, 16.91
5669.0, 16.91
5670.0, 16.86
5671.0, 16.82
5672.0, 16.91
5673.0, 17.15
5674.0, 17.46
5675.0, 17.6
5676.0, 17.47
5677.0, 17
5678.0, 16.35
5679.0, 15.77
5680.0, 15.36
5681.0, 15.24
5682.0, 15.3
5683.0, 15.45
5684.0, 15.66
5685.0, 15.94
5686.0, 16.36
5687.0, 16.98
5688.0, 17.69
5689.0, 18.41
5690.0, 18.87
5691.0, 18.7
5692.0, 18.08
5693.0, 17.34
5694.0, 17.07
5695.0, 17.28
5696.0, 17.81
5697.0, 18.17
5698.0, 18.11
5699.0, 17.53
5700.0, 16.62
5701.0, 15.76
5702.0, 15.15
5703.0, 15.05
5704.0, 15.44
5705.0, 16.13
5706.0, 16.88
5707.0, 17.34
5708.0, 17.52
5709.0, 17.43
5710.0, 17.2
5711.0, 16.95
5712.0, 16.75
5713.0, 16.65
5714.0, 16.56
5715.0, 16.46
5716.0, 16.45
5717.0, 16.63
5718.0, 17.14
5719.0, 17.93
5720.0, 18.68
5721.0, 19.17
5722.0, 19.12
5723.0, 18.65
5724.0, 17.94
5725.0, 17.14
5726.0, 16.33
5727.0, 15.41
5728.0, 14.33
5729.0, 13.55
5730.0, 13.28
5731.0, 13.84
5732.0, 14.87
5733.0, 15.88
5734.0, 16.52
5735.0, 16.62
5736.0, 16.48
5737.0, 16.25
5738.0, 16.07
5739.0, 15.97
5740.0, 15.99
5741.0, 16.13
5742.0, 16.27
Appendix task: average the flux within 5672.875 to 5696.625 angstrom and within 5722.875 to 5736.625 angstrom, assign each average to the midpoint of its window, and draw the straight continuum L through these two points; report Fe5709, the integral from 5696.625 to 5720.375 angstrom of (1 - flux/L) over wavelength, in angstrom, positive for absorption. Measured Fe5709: -0.8 angstrom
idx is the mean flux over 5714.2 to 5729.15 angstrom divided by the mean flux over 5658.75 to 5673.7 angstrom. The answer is 1.06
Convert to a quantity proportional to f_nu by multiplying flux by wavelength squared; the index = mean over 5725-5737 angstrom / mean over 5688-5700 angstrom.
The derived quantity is 0.9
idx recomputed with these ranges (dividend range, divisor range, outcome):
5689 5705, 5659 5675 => 1.05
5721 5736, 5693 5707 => 0.96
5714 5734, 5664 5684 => 0.99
